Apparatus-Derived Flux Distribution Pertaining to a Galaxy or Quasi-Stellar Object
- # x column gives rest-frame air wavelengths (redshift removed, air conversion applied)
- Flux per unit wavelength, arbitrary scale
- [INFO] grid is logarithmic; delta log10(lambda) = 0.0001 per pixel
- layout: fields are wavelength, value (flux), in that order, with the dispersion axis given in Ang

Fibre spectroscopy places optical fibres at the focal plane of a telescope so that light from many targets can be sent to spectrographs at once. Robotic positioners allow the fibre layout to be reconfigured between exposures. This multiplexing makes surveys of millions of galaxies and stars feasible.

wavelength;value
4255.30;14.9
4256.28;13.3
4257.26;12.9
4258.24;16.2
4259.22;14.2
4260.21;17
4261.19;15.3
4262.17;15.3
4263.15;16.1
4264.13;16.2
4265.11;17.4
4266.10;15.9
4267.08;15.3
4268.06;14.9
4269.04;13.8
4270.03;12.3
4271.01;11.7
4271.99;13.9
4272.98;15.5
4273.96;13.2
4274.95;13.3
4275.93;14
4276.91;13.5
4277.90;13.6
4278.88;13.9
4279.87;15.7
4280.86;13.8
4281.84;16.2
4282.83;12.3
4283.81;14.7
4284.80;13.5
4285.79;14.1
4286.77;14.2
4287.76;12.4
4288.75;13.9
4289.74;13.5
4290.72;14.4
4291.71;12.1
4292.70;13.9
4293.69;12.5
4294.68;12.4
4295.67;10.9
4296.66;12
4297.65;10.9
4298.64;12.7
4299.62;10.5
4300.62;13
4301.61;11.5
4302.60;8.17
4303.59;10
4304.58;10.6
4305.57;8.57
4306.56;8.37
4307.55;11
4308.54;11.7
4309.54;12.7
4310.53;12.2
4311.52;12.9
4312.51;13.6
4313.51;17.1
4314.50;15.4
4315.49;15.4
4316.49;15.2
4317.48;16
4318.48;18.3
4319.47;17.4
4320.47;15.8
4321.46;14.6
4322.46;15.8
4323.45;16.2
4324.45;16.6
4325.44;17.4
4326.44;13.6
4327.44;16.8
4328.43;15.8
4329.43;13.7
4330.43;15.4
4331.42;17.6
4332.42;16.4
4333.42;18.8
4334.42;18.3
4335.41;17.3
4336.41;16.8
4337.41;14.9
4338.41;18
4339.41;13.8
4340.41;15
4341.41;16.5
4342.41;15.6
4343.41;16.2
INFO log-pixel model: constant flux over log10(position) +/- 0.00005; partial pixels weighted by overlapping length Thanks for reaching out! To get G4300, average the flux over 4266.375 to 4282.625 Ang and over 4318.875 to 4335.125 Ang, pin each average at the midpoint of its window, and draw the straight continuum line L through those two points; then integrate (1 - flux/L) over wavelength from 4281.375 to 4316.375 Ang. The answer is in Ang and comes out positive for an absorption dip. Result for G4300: 5.8 Ang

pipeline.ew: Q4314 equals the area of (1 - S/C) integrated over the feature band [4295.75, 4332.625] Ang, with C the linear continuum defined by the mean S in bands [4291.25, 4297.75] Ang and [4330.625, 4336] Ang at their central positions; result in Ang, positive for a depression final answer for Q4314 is 3.01 Ang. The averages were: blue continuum 12.2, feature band 13.8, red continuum 17.6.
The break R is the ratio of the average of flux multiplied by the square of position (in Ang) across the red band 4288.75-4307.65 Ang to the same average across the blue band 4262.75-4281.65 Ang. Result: 0.81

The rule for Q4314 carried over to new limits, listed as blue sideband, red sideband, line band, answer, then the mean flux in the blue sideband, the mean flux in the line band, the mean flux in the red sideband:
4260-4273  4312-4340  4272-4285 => 1.0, 15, 14.1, 16.1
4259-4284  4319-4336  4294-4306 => 3.5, 14.6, 11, 16.3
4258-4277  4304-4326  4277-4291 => 0.6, 14.8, 14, 14.2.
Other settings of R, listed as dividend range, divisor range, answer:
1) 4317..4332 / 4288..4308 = 1.41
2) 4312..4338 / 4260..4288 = 1.15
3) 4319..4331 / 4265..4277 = 1.14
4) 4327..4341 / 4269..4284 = 1.21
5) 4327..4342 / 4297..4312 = 1.51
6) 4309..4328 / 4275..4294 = 1.13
